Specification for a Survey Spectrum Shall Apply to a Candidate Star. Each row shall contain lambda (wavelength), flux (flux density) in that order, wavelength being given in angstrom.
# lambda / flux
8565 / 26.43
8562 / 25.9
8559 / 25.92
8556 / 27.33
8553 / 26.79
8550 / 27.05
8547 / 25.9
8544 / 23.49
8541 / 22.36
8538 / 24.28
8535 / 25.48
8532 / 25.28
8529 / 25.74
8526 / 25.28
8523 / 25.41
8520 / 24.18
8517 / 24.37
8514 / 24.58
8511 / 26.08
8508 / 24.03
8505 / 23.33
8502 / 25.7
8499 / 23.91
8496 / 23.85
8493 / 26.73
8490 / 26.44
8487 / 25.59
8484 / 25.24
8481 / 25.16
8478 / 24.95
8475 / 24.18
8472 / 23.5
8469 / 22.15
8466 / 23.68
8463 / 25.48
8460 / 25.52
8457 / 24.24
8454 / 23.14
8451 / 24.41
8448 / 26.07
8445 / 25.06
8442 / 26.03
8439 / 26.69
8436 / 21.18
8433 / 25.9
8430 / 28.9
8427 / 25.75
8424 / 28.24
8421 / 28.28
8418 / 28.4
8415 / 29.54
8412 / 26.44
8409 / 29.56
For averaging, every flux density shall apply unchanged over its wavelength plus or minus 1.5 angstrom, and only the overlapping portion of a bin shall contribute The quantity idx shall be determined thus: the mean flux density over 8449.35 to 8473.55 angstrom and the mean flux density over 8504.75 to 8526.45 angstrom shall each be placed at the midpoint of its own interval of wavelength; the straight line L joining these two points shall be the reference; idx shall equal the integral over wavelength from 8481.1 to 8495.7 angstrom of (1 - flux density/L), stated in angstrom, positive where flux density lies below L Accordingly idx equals -0.8 angstrom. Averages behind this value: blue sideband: 24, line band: 25.7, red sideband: 24.7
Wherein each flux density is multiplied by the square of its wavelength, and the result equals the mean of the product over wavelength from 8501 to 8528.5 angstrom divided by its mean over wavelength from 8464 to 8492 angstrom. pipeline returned 1.02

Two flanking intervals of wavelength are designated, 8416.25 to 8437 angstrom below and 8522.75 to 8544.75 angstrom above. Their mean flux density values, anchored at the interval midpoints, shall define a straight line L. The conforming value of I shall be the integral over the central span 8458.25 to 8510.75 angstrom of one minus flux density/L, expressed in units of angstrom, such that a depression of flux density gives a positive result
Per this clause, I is 1.9 angstrom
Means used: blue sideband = 26.8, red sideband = 24.7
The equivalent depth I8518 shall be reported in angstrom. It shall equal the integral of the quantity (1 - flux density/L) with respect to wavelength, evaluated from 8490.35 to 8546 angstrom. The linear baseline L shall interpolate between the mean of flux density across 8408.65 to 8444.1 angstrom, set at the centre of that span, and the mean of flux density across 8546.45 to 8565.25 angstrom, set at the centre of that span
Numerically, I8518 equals 4.0 angstrom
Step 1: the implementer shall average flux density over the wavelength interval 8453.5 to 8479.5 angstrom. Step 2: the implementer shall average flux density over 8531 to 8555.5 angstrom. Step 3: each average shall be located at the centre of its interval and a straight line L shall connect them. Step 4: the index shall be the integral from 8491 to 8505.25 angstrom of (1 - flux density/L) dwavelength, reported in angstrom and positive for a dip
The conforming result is -0.19 angstrom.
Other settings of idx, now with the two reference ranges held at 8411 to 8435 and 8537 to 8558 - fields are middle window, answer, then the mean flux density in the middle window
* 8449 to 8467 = 1.6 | 24.5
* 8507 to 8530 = 0.8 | 25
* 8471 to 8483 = 0.9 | 24.5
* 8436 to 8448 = 0.8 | 25.4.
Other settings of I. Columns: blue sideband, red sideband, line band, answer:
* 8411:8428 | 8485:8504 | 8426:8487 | 3.98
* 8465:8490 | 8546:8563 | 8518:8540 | 0.69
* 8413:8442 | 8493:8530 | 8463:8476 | 1.14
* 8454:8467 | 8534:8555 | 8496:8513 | 0.21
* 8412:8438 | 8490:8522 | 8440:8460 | 1.05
